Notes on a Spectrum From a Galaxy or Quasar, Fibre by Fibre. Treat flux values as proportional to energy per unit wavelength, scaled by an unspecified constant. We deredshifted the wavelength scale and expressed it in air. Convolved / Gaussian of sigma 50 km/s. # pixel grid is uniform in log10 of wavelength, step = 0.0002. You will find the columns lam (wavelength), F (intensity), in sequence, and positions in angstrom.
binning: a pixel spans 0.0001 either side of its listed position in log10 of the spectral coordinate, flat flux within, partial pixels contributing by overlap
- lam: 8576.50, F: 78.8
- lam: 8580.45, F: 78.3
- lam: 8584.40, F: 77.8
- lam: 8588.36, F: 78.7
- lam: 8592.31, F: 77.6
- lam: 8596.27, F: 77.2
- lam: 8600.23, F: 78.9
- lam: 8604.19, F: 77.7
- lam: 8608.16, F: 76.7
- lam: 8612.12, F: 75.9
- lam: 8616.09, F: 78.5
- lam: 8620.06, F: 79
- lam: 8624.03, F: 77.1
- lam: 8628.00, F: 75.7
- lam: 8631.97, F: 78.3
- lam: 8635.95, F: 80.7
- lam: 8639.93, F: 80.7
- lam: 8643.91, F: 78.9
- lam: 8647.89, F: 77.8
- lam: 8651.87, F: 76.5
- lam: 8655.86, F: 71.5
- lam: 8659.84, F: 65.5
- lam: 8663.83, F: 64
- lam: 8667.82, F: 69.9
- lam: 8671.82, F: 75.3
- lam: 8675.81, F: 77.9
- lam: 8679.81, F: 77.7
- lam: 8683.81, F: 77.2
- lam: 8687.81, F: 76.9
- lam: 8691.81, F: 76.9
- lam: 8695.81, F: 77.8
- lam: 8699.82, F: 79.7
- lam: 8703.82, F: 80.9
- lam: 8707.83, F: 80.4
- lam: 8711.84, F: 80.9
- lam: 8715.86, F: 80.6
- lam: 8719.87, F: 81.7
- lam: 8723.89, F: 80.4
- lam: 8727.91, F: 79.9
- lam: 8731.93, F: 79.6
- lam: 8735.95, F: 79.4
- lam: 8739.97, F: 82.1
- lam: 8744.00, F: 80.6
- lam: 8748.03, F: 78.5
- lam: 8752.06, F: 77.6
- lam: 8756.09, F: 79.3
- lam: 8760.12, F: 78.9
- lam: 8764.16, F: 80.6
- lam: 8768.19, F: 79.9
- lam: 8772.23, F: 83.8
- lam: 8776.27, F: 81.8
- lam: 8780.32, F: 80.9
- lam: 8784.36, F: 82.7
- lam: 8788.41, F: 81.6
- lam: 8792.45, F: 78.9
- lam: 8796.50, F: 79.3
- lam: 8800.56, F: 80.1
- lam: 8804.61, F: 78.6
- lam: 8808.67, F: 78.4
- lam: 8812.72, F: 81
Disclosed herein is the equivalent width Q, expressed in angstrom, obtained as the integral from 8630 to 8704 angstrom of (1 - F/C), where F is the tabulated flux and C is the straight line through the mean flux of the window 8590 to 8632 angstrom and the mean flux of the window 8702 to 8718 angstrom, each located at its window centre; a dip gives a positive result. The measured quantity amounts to 3.2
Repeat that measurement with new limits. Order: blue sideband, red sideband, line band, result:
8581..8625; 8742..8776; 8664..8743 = 0.8 angstrom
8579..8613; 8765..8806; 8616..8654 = 0.0 angstrom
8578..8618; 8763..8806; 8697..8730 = -0.4 angstrom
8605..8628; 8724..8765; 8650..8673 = 2.3 angstrom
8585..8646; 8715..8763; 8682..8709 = 0.3 angstrom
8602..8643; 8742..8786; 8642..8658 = 0.5 angstrom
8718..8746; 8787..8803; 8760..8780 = -0.3 angstrom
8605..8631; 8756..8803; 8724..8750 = -0.1 angstrom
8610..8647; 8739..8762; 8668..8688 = 0.6 angstrom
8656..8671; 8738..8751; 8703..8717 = -1.1 angstrom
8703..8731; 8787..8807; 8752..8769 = 0.1 angstrom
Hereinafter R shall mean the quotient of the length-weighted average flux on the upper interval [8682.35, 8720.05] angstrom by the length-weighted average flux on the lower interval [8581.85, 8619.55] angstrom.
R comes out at 1.0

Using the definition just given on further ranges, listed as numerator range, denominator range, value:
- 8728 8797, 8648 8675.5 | 1.13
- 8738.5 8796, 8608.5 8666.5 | 1.06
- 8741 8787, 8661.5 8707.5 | 1.06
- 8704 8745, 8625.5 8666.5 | 1.08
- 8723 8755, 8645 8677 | 1.10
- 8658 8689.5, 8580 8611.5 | 0.94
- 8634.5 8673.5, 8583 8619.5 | 0.95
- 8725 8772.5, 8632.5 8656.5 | 1.02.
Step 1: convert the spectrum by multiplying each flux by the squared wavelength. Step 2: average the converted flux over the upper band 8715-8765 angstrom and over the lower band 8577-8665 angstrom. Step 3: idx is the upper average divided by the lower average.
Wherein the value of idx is 1.1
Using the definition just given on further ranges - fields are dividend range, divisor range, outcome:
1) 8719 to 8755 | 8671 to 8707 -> 1.04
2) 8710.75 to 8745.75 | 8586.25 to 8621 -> 1.07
